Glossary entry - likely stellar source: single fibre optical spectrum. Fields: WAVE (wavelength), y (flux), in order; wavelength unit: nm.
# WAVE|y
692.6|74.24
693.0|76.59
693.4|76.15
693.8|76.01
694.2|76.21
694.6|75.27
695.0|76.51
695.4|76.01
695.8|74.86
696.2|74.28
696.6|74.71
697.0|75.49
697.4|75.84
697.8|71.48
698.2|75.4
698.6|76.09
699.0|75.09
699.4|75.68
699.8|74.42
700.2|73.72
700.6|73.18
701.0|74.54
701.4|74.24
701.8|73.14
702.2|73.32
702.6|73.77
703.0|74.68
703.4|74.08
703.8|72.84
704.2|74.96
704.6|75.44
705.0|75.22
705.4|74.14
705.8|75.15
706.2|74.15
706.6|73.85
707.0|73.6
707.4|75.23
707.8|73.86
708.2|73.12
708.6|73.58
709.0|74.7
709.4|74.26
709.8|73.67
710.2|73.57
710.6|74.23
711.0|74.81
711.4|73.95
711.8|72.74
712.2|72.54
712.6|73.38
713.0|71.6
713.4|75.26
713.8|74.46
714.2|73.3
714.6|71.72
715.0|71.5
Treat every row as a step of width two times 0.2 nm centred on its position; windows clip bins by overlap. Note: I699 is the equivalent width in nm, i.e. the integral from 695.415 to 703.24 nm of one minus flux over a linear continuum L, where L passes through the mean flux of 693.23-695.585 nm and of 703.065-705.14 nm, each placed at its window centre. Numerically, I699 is 0.08 nm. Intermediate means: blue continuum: 76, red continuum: 74.5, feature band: 74.5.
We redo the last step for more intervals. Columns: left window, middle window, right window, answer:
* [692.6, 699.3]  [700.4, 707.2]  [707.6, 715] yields 0.026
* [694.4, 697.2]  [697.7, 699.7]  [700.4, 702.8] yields -0.011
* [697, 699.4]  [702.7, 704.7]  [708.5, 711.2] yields 0.006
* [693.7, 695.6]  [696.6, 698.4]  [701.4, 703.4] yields 0.015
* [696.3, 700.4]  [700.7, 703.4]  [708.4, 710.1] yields 0.021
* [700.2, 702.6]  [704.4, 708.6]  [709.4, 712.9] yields -0.040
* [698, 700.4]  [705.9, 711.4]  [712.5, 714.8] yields -0.012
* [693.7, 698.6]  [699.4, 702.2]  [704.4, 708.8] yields 0.031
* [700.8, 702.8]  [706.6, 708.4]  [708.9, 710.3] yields 0.001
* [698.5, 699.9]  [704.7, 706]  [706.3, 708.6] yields -0.011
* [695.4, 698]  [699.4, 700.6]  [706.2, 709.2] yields 0.003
